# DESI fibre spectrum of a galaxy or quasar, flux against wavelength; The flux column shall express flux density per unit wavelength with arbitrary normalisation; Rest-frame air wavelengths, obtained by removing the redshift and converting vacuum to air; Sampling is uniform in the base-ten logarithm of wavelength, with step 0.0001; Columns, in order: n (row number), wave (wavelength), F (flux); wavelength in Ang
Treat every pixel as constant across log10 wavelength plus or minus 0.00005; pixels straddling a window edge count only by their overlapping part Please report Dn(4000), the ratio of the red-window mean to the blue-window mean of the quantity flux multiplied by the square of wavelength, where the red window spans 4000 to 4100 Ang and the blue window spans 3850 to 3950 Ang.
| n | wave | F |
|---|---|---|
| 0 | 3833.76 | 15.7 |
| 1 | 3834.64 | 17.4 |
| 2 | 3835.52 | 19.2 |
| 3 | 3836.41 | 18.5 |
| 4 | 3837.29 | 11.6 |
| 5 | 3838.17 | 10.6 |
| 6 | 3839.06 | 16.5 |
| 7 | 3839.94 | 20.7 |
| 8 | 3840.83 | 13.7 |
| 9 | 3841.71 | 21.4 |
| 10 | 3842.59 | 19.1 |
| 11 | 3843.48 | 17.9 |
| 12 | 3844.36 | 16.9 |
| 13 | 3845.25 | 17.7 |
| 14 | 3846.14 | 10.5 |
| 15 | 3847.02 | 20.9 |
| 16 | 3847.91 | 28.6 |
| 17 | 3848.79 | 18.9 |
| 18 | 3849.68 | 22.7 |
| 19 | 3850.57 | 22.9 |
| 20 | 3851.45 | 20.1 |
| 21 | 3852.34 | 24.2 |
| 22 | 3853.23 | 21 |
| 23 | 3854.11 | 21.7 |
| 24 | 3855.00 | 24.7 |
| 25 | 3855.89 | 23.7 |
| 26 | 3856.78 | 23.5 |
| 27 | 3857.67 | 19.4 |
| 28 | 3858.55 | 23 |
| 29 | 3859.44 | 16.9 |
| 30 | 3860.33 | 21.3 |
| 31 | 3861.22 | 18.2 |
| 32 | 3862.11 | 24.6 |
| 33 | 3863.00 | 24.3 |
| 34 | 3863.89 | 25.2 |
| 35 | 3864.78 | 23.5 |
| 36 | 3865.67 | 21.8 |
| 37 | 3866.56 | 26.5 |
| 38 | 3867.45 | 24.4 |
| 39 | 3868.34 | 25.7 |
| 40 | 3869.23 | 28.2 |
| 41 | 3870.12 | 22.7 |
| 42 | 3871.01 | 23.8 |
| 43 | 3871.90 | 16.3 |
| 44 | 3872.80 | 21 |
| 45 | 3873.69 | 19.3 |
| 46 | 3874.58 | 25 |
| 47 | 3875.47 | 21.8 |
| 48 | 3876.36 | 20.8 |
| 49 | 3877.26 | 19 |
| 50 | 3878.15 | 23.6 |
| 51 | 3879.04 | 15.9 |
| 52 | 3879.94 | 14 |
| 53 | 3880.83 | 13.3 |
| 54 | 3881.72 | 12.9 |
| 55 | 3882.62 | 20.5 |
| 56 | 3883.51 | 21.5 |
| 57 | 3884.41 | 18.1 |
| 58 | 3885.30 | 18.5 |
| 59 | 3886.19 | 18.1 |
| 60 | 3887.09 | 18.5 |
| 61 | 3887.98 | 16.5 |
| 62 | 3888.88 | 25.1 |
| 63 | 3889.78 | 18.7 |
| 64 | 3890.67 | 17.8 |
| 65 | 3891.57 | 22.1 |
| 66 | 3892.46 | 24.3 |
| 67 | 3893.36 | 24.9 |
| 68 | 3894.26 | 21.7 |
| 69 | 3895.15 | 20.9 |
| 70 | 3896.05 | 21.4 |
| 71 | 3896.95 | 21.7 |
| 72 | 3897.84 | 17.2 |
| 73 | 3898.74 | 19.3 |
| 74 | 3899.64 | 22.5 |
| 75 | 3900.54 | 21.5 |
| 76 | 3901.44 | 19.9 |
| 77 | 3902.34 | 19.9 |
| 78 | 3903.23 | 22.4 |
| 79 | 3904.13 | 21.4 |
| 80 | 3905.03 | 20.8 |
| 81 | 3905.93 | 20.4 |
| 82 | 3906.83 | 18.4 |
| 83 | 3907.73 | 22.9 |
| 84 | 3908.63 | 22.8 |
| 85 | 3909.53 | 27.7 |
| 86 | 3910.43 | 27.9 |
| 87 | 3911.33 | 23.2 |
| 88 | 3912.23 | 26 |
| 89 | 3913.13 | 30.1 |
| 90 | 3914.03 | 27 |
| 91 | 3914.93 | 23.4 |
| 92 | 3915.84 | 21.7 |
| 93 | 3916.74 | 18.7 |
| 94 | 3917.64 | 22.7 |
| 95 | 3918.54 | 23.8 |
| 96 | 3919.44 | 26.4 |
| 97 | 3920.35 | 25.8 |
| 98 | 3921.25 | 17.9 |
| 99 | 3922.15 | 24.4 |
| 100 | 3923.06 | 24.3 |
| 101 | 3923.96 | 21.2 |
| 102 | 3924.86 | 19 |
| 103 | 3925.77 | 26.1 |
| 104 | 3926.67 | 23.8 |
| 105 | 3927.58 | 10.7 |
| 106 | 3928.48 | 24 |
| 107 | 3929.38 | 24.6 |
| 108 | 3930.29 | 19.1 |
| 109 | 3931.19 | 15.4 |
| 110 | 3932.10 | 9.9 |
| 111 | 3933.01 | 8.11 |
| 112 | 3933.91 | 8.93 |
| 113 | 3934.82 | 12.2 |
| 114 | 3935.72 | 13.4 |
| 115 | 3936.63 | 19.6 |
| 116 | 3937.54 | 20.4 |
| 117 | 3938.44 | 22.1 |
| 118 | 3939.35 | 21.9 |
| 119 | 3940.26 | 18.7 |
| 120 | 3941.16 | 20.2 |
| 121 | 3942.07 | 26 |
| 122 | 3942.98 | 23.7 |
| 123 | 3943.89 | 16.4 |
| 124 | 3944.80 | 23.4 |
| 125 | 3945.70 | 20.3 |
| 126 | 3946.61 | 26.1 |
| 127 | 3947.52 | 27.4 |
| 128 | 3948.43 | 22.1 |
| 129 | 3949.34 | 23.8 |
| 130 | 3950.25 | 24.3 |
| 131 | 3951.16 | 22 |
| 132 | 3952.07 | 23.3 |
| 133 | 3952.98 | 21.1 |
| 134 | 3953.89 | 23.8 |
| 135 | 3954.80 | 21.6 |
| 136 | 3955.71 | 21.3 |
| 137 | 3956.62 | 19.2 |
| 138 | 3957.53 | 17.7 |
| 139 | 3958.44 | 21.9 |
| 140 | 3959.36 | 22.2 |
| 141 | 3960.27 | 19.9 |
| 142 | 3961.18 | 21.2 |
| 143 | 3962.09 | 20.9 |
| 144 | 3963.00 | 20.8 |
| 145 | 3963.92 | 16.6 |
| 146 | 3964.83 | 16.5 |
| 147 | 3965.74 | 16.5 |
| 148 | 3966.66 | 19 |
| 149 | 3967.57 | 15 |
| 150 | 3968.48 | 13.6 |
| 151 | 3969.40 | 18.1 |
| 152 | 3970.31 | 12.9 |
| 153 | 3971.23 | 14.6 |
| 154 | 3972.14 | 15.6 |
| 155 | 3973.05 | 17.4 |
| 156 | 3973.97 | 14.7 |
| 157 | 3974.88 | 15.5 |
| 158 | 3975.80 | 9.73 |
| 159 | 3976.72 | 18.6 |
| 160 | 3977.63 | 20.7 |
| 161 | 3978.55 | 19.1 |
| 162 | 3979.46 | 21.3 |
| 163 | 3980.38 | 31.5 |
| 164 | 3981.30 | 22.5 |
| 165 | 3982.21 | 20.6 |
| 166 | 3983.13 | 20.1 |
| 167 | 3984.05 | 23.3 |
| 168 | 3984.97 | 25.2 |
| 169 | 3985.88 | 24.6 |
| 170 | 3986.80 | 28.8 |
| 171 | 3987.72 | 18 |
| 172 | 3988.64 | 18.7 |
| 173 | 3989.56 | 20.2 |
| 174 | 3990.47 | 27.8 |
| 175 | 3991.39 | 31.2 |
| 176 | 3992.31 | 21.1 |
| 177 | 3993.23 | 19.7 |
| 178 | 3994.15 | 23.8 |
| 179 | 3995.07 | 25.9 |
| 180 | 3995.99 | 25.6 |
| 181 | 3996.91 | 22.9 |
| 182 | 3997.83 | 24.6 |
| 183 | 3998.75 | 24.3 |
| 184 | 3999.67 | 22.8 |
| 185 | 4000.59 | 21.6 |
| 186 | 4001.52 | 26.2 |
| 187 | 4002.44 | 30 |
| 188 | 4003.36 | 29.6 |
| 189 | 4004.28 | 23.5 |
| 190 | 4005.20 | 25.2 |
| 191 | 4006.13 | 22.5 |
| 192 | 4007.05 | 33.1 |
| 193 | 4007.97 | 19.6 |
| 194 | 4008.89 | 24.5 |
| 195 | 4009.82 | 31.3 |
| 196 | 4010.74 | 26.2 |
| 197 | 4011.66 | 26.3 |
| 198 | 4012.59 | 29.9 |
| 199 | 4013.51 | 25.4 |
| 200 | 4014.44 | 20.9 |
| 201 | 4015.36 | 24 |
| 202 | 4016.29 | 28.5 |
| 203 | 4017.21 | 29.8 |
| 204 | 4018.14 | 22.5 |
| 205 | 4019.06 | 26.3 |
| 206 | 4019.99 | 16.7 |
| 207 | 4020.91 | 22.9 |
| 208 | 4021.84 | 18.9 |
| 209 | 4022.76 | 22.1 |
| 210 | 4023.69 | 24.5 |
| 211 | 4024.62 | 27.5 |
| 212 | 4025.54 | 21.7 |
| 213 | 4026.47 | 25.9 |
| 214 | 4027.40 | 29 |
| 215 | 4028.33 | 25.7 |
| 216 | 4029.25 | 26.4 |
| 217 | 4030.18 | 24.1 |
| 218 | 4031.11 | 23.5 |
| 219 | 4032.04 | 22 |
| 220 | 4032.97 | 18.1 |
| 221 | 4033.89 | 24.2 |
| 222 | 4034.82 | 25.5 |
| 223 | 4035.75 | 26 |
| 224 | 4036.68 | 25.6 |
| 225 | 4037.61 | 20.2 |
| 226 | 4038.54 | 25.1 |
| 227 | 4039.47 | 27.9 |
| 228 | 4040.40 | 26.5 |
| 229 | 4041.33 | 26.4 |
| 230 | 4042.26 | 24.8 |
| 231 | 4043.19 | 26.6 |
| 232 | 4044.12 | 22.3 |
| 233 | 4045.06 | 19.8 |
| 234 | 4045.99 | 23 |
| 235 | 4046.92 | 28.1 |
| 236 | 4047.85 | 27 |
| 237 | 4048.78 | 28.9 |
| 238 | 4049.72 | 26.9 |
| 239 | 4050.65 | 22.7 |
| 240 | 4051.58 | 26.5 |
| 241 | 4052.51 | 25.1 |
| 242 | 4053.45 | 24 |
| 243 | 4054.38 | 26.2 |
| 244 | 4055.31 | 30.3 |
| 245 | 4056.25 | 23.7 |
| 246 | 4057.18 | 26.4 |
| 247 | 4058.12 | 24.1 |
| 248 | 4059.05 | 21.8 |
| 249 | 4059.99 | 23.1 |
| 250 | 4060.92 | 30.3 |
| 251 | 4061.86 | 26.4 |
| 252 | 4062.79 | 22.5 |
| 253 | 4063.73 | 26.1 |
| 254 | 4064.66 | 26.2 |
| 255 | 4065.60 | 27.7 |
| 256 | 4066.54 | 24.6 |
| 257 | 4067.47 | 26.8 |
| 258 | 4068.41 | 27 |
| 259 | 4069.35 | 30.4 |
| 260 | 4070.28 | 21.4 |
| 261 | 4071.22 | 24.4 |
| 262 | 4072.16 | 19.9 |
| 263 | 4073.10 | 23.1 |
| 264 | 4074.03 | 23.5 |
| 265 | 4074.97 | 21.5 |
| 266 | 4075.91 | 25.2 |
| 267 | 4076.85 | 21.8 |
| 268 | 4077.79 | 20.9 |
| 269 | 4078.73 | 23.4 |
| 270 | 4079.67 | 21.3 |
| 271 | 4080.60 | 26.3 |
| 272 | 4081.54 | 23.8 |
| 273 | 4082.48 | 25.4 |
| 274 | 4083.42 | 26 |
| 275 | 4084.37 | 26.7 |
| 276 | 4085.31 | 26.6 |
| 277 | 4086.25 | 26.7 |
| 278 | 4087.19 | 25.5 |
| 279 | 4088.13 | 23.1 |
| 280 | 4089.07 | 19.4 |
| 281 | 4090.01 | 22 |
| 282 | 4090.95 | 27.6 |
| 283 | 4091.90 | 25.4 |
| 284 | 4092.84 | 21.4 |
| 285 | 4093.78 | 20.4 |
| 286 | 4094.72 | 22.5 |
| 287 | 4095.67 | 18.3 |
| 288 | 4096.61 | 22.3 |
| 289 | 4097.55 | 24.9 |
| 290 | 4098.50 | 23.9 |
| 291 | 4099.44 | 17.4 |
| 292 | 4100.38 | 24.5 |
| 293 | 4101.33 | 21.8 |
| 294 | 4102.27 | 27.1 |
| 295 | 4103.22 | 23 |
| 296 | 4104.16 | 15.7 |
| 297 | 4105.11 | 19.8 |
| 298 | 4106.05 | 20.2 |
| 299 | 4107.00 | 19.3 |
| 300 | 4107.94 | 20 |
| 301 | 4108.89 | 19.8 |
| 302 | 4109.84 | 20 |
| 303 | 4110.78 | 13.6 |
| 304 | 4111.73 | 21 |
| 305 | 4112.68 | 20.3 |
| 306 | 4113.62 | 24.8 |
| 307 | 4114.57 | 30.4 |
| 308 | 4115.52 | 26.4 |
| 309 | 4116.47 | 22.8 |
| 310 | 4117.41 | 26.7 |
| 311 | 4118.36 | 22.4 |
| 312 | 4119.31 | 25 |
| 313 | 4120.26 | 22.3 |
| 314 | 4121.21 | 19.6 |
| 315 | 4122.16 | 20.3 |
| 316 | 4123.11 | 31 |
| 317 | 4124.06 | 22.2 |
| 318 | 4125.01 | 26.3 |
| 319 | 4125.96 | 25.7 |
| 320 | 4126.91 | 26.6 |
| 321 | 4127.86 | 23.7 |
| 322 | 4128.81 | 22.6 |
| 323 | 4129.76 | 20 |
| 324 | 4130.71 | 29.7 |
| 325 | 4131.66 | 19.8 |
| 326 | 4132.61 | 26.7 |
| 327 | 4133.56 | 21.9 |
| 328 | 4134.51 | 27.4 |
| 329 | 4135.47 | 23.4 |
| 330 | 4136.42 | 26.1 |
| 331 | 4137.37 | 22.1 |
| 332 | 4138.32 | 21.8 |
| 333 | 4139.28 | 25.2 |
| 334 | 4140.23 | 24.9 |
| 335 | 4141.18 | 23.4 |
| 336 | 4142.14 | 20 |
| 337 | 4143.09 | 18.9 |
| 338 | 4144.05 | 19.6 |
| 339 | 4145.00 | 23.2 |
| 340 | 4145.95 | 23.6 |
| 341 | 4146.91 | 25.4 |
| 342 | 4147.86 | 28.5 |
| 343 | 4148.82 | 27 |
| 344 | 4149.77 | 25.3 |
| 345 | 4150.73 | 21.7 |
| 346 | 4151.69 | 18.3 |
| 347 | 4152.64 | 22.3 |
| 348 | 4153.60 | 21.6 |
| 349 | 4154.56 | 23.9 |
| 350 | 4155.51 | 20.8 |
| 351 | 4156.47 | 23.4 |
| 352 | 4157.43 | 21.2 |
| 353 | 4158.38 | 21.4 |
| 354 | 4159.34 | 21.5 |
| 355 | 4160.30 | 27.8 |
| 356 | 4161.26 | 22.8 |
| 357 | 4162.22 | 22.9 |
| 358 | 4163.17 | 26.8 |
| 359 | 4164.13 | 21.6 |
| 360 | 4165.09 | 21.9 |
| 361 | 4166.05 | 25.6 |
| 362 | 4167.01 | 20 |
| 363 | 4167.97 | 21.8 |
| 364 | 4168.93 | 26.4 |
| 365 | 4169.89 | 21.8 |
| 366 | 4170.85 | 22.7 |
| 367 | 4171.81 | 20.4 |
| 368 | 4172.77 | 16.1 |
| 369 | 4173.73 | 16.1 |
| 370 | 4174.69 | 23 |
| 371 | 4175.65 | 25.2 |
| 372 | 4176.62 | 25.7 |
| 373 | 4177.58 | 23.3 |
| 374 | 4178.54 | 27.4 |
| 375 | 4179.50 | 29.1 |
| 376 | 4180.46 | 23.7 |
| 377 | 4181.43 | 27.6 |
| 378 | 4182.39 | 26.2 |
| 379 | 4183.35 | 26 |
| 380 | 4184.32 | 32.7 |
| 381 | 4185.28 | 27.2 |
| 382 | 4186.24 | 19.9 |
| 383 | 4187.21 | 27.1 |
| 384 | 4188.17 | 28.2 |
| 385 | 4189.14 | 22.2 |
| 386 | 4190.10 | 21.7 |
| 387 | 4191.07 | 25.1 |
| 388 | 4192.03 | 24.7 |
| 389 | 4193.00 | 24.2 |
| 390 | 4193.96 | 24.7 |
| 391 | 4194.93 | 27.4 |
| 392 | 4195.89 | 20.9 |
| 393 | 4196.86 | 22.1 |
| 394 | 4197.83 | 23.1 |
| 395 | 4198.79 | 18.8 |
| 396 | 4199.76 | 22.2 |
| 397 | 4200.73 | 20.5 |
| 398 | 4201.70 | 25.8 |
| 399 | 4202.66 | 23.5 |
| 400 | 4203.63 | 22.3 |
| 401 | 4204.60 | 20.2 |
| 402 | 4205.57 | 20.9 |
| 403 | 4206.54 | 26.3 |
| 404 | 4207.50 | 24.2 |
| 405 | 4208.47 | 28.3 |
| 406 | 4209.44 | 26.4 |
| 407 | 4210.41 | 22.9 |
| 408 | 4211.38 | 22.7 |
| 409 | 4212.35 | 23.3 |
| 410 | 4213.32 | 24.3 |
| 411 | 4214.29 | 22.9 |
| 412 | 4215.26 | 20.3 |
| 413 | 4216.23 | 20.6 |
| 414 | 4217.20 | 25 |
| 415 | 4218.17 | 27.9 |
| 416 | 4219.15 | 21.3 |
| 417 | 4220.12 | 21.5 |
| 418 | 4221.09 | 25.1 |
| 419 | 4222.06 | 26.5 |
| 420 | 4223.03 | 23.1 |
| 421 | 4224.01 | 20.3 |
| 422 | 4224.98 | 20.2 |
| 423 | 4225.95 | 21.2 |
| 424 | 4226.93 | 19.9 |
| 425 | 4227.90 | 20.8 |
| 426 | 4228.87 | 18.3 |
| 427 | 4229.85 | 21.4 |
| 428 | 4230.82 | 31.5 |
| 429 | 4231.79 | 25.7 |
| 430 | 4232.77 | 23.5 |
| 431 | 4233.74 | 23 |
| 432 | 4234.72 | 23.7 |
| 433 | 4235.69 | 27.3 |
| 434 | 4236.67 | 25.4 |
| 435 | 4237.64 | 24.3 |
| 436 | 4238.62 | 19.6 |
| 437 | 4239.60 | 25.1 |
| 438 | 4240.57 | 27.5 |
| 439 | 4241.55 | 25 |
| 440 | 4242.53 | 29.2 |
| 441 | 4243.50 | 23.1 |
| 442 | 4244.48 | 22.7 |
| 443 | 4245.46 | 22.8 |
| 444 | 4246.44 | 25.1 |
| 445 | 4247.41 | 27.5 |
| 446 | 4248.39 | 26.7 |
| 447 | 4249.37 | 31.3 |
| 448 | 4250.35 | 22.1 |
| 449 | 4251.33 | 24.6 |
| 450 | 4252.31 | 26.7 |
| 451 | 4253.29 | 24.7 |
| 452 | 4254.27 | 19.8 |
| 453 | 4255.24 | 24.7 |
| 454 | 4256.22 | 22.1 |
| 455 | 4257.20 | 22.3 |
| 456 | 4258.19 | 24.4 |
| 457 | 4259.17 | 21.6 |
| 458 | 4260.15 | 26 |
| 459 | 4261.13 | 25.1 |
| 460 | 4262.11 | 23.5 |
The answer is 1.25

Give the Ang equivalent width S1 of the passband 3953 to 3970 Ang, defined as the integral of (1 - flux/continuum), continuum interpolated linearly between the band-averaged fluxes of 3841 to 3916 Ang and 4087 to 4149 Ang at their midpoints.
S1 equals 2.1 Ang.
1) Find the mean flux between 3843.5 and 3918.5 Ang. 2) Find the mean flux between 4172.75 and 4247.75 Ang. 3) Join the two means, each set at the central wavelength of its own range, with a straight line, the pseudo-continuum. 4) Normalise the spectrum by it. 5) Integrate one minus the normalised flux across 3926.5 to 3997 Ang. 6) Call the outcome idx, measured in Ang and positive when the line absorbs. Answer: 6.2 Ang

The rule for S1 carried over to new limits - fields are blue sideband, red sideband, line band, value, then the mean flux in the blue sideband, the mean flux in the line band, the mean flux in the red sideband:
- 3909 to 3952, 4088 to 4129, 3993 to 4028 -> -4.76 Ang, 21.4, 24.9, 22.6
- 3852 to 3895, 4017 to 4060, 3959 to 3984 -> 5.18 Ang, 21.2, 18.4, 24.6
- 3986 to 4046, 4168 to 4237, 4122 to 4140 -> -0.31 Ang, 24.6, 24.4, 23.7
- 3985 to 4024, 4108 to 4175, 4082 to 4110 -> 1.13 Ang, 24.6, 22.6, 23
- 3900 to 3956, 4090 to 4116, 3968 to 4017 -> -2.60 Ang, 21.4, 22.7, 21.9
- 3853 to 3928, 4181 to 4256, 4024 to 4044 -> -1.88 Ang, 21.7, 24.8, 24.1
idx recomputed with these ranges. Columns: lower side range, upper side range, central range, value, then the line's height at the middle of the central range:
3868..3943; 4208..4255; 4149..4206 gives 0.2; 23.5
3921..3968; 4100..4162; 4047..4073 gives -4.4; 21.9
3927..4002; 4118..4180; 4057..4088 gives -3.7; 22.1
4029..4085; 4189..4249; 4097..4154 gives 3.0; 24.3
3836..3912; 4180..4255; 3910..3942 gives 0.8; 21.2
